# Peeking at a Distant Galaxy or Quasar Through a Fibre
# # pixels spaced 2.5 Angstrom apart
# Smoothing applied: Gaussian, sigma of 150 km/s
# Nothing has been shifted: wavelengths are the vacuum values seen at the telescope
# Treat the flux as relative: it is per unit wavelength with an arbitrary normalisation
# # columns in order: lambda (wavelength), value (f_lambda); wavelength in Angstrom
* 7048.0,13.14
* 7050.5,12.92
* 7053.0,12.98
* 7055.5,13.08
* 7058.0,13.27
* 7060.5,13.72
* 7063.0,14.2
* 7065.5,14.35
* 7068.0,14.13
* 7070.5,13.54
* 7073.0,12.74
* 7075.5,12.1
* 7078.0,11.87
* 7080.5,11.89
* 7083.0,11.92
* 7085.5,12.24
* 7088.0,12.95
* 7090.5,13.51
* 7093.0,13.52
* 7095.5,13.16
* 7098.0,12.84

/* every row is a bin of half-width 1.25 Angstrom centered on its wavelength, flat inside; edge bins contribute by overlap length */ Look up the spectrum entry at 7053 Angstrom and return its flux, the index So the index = 12.98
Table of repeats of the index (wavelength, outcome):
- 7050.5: 12.92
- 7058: 13.27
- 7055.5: 13.08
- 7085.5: 12.24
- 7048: 13.14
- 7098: 12.84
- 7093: 13.52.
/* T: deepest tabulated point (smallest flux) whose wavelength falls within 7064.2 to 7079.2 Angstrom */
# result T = 11.87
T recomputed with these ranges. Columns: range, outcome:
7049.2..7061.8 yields 12.92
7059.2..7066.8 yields 13.72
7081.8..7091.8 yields 11.92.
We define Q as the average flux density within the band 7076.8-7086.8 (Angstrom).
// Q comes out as 12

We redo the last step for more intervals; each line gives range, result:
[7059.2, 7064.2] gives 14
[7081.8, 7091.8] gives 12.7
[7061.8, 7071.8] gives 14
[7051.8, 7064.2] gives 13.4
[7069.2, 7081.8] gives 12.4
